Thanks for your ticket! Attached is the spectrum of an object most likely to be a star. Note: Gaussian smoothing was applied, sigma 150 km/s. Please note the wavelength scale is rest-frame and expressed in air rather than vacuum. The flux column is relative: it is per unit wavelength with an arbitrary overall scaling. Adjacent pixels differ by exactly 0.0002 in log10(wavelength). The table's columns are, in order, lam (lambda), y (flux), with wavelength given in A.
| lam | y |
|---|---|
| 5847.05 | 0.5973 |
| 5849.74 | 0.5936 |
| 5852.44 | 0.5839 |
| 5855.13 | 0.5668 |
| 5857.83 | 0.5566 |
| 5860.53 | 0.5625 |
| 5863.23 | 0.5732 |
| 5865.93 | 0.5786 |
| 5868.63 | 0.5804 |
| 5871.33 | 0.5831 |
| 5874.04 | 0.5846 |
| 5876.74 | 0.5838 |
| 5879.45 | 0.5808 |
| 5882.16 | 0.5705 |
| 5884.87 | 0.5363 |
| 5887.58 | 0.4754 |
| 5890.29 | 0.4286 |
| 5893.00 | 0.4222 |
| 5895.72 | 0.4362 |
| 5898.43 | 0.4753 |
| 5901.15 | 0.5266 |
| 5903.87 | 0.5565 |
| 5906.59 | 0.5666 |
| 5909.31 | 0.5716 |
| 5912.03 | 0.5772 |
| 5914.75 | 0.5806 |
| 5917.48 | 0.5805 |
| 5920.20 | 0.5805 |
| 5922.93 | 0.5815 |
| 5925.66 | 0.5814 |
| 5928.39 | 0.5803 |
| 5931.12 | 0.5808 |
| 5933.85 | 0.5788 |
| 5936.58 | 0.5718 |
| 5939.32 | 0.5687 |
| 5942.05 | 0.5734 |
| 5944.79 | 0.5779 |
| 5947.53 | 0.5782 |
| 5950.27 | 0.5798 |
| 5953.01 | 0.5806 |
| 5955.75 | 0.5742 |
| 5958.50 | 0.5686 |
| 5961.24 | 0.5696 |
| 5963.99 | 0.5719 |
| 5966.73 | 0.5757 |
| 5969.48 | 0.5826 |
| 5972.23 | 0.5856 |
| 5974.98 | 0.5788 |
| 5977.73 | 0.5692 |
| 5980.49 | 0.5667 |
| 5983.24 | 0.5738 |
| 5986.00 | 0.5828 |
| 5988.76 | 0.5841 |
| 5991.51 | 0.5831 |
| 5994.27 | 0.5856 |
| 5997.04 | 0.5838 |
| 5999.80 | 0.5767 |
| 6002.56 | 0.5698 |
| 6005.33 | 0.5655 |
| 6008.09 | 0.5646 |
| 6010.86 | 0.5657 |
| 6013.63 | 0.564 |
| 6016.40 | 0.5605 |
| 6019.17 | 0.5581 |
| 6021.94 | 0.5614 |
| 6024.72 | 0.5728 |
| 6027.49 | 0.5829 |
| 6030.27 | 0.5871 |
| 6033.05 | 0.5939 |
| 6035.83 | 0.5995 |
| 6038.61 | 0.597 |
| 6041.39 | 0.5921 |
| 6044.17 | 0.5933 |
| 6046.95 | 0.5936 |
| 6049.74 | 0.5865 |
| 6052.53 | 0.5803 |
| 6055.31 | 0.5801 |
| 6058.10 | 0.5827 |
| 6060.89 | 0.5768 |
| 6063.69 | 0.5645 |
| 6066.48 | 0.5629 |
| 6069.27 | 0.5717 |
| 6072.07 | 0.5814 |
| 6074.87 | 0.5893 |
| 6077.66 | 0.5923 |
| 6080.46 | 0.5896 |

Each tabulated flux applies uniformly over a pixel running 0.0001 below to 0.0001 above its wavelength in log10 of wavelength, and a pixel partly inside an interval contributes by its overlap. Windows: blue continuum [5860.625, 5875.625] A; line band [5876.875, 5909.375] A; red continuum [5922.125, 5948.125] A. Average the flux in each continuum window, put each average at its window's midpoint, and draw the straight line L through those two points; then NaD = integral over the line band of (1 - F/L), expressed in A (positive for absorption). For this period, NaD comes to 3.7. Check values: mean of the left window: 0.579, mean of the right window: 0.577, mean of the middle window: 0.512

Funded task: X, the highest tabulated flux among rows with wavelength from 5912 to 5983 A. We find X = 0.5856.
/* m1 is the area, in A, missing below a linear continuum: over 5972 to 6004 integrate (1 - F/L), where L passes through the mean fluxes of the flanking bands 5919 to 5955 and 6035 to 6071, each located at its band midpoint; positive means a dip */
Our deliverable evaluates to 0.1 A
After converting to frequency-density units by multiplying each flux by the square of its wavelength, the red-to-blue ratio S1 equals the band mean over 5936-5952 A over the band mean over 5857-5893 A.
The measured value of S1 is 1.07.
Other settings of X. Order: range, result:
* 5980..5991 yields 0.5841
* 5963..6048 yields 0.5995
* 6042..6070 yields 0.5936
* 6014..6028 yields 0.5829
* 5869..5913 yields 0.5846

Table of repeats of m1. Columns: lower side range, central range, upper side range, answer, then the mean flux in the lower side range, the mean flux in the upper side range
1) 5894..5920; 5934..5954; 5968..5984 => -0.56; 0.541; 0.576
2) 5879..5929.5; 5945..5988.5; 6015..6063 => -1.46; 0.536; 0.582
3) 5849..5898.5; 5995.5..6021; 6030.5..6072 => 0.27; 0.542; 0.584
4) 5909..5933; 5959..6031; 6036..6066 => 1.09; 0.58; 0.585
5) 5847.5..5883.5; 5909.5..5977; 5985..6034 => -0.19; 0.577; 0.574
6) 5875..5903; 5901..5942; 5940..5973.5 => -2.60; 0.506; 0.576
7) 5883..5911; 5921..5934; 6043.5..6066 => -1.60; 0.502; 0.581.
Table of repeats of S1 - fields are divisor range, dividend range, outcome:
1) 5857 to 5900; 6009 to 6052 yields 1.15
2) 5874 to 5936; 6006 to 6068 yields 1.11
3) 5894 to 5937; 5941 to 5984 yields 1.05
